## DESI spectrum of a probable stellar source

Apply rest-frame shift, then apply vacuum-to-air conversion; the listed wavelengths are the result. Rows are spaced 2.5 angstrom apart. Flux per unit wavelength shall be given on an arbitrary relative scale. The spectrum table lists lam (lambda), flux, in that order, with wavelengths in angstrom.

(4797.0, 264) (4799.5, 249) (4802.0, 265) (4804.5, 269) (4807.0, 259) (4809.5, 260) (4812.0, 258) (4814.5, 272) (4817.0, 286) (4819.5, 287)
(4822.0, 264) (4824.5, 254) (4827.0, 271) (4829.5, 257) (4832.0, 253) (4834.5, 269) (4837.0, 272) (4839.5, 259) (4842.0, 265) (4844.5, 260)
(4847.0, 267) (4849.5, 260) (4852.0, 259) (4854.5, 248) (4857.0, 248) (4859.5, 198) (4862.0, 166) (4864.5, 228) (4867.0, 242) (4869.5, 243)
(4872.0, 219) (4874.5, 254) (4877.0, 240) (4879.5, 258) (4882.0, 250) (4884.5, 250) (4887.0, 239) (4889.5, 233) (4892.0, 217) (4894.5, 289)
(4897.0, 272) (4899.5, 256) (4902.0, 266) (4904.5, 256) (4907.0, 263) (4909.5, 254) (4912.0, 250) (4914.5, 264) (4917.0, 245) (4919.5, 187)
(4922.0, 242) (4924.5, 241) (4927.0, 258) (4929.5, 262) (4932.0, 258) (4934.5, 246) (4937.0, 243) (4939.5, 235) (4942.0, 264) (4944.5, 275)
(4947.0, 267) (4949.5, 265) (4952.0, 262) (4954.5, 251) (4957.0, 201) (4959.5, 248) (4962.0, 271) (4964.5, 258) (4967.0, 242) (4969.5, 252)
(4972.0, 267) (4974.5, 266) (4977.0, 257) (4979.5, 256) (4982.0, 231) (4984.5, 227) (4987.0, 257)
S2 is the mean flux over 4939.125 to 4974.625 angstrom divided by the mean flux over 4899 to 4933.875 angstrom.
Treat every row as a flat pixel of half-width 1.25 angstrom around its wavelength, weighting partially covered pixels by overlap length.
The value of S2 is 1.0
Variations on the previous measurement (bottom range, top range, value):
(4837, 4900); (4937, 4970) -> 1.03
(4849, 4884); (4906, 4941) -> 1.04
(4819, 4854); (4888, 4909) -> 0.97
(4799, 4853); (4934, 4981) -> 0.96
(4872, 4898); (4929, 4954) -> 1.04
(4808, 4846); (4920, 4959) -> 0.94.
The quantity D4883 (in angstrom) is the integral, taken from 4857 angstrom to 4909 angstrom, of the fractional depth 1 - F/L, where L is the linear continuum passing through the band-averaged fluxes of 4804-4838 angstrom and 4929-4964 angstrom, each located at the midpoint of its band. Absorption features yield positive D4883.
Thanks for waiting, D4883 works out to 3.52 angstrom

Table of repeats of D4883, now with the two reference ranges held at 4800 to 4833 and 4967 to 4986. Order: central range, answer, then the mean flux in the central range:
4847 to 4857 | 0.2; 256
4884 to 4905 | 0.4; 253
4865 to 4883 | 1.2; 243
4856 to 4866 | 2.0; 210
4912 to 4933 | 0.9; 245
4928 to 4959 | 0.1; 252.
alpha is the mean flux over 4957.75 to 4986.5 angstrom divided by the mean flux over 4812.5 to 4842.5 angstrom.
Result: 0.94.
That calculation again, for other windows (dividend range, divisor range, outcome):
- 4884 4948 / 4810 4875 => 1.00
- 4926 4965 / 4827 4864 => 1.02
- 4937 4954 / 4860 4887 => 1.11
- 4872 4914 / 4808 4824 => 0.93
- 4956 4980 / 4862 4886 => 1.06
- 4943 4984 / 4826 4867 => 1.02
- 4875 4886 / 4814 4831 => 0.92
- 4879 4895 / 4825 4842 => 0.93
